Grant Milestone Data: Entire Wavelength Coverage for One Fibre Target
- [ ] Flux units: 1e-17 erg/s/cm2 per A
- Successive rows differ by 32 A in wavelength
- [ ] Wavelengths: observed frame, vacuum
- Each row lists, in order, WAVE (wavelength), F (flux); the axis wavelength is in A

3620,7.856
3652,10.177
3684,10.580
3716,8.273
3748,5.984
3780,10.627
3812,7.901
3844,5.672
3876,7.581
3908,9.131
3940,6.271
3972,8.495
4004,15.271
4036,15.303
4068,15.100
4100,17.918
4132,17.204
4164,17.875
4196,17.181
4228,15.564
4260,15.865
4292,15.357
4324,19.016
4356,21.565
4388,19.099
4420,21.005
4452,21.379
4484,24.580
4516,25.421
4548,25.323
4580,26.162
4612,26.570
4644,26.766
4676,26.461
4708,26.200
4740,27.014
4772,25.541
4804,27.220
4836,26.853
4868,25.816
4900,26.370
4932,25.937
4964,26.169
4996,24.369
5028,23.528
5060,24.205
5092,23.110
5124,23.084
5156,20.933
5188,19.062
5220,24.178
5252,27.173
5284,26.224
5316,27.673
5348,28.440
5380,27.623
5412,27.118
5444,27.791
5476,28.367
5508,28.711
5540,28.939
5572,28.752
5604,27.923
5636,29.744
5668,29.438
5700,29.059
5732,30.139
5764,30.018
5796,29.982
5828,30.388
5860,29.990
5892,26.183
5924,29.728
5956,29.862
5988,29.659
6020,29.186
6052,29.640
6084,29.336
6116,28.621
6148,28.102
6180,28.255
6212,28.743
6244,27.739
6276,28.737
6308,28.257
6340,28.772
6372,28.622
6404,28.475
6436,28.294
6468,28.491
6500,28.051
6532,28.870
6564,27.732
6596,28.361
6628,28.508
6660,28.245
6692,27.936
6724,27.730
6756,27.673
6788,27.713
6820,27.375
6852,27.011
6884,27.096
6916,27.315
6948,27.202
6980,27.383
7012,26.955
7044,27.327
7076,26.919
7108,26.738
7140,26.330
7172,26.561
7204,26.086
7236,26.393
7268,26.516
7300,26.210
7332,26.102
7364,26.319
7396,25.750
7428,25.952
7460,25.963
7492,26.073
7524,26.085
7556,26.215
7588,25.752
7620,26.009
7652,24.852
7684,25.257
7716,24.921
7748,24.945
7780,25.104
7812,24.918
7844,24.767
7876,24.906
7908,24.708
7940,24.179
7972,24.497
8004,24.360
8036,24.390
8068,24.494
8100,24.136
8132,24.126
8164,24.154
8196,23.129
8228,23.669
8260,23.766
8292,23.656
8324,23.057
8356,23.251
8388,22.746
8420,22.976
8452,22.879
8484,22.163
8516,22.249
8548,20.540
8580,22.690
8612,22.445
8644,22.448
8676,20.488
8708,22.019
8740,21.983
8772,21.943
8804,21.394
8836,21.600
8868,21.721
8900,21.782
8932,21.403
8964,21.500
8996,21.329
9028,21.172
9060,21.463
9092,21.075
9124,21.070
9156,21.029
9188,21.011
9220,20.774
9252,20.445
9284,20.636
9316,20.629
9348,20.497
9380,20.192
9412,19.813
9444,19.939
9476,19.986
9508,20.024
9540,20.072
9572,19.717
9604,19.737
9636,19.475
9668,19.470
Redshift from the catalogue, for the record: 0.00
